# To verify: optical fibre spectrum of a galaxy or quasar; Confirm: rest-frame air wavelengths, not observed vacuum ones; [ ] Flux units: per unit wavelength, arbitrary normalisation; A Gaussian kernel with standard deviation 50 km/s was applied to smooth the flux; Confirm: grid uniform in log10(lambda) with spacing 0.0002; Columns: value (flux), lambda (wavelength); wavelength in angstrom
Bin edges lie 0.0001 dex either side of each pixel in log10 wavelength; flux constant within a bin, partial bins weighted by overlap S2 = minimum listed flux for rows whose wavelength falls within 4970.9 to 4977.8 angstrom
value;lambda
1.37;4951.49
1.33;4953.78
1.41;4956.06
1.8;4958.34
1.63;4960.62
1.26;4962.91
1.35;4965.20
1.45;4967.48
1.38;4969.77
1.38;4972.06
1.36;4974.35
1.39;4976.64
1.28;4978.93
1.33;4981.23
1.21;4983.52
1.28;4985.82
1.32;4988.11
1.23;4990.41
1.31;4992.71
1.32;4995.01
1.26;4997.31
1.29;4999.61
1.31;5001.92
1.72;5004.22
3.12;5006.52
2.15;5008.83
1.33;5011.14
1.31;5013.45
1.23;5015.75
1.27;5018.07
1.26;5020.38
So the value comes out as 1.36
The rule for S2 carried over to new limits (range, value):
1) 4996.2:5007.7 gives 1.26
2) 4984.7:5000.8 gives 1.23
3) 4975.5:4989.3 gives 1.21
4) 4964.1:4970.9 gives 1.35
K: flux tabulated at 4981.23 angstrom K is 1.33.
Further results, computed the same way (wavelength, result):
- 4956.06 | 1.41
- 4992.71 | 1.31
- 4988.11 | 1.32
